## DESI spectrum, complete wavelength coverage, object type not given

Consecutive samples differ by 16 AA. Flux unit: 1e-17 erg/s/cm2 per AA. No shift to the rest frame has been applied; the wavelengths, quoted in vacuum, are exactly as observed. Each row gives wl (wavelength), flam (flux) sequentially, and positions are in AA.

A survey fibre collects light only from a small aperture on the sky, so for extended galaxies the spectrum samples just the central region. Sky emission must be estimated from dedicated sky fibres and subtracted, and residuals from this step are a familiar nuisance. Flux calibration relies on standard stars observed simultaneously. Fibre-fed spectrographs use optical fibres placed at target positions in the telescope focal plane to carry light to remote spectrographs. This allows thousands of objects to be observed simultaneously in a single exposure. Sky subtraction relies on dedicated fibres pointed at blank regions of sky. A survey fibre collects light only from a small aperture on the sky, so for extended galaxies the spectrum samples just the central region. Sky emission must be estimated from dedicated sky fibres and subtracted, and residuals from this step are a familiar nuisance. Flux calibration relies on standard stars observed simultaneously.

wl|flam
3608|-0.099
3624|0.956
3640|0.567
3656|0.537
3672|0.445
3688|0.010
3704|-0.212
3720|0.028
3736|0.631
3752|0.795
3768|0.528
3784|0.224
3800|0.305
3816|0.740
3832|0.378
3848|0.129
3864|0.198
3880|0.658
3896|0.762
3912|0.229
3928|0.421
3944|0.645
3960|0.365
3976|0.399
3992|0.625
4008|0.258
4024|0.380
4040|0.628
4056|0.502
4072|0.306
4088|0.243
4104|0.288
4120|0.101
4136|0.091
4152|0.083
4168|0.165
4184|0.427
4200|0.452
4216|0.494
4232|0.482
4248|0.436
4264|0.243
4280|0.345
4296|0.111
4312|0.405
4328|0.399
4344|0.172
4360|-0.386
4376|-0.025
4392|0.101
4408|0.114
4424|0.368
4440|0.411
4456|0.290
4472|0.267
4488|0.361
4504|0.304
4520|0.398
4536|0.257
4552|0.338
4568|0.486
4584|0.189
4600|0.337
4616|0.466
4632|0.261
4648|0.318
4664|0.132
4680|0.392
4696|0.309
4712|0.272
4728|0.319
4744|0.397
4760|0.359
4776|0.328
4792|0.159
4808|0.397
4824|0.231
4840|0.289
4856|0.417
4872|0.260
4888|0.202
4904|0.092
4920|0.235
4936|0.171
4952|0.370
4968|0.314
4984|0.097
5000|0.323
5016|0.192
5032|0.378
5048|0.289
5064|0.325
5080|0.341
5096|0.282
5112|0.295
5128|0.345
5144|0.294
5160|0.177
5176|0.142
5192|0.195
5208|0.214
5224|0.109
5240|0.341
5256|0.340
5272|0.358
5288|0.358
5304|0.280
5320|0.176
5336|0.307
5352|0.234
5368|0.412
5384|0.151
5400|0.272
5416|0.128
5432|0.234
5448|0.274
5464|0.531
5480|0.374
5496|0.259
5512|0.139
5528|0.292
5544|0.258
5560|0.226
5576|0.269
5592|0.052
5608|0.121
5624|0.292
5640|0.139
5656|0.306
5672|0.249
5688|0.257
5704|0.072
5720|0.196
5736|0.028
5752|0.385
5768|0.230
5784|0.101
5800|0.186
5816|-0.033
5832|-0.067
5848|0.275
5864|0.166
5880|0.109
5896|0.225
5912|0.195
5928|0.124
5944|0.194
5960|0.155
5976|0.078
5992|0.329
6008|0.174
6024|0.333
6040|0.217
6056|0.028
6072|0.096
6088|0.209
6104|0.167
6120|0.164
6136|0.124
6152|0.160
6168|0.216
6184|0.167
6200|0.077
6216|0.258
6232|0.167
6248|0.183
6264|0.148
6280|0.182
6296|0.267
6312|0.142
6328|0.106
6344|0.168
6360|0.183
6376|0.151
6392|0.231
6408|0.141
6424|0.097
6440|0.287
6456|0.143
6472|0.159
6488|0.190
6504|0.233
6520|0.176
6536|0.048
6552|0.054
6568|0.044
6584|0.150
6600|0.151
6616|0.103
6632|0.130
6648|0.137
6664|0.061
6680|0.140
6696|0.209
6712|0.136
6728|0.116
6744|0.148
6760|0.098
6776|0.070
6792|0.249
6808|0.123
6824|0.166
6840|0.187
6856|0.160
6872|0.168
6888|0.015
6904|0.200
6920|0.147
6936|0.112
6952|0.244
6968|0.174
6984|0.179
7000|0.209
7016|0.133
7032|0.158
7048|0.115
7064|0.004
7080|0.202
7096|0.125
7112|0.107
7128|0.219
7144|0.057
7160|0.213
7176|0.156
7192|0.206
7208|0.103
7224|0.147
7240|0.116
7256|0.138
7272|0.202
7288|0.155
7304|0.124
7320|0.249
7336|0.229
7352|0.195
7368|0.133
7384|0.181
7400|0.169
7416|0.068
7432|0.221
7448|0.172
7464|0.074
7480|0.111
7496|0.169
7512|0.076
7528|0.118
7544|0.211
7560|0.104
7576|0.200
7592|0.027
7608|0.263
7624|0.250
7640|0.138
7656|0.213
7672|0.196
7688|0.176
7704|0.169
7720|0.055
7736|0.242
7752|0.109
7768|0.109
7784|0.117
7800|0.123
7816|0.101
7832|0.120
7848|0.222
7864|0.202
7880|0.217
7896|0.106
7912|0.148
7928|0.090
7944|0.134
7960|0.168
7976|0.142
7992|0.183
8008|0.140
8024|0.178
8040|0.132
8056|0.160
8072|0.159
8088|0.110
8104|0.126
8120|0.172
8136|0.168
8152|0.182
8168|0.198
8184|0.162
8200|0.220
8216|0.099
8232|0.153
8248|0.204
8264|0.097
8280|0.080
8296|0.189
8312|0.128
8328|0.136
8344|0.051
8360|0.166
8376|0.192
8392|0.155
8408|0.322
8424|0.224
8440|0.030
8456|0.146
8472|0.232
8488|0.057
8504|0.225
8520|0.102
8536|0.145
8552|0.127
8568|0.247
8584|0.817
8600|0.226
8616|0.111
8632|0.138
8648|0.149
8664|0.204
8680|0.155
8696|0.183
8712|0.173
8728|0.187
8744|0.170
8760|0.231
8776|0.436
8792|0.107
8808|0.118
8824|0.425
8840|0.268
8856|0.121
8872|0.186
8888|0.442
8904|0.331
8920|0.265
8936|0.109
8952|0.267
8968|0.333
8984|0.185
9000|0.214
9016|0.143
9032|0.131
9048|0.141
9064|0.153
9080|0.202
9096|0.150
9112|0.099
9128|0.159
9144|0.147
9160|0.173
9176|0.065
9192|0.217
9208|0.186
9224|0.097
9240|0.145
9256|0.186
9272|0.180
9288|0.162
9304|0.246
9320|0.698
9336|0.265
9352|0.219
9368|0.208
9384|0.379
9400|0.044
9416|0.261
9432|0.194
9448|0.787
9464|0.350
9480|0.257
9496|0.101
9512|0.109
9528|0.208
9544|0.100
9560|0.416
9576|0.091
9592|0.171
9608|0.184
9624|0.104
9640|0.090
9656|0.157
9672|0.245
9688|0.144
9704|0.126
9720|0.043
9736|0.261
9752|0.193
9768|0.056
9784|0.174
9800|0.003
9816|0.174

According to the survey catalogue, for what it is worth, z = 1.301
